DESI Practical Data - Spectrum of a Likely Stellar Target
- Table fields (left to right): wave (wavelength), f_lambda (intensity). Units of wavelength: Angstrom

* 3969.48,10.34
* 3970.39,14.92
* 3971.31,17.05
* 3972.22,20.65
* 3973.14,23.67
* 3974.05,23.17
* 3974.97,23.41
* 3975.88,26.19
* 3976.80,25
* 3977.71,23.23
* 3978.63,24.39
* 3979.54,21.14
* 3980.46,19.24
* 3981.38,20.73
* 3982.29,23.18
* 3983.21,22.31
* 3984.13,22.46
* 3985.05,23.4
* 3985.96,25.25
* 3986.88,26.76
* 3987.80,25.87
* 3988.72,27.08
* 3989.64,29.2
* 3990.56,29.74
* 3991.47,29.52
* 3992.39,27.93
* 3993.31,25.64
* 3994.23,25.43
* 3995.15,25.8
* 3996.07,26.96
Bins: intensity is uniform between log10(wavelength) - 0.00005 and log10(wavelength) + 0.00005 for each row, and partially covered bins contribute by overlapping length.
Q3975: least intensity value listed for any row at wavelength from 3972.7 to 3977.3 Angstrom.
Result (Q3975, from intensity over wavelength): 23.17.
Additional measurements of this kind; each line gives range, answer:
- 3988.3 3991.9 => 27.08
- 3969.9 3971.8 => 14.92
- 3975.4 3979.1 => 23.23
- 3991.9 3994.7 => 25.43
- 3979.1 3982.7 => 19.24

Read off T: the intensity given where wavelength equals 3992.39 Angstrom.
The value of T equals 27.93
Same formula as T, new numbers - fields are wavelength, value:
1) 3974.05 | 23.17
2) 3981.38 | 20.73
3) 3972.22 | 20.65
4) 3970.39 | 14.92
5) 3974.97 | 23.41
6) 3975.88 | 26.19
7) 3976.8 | 25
